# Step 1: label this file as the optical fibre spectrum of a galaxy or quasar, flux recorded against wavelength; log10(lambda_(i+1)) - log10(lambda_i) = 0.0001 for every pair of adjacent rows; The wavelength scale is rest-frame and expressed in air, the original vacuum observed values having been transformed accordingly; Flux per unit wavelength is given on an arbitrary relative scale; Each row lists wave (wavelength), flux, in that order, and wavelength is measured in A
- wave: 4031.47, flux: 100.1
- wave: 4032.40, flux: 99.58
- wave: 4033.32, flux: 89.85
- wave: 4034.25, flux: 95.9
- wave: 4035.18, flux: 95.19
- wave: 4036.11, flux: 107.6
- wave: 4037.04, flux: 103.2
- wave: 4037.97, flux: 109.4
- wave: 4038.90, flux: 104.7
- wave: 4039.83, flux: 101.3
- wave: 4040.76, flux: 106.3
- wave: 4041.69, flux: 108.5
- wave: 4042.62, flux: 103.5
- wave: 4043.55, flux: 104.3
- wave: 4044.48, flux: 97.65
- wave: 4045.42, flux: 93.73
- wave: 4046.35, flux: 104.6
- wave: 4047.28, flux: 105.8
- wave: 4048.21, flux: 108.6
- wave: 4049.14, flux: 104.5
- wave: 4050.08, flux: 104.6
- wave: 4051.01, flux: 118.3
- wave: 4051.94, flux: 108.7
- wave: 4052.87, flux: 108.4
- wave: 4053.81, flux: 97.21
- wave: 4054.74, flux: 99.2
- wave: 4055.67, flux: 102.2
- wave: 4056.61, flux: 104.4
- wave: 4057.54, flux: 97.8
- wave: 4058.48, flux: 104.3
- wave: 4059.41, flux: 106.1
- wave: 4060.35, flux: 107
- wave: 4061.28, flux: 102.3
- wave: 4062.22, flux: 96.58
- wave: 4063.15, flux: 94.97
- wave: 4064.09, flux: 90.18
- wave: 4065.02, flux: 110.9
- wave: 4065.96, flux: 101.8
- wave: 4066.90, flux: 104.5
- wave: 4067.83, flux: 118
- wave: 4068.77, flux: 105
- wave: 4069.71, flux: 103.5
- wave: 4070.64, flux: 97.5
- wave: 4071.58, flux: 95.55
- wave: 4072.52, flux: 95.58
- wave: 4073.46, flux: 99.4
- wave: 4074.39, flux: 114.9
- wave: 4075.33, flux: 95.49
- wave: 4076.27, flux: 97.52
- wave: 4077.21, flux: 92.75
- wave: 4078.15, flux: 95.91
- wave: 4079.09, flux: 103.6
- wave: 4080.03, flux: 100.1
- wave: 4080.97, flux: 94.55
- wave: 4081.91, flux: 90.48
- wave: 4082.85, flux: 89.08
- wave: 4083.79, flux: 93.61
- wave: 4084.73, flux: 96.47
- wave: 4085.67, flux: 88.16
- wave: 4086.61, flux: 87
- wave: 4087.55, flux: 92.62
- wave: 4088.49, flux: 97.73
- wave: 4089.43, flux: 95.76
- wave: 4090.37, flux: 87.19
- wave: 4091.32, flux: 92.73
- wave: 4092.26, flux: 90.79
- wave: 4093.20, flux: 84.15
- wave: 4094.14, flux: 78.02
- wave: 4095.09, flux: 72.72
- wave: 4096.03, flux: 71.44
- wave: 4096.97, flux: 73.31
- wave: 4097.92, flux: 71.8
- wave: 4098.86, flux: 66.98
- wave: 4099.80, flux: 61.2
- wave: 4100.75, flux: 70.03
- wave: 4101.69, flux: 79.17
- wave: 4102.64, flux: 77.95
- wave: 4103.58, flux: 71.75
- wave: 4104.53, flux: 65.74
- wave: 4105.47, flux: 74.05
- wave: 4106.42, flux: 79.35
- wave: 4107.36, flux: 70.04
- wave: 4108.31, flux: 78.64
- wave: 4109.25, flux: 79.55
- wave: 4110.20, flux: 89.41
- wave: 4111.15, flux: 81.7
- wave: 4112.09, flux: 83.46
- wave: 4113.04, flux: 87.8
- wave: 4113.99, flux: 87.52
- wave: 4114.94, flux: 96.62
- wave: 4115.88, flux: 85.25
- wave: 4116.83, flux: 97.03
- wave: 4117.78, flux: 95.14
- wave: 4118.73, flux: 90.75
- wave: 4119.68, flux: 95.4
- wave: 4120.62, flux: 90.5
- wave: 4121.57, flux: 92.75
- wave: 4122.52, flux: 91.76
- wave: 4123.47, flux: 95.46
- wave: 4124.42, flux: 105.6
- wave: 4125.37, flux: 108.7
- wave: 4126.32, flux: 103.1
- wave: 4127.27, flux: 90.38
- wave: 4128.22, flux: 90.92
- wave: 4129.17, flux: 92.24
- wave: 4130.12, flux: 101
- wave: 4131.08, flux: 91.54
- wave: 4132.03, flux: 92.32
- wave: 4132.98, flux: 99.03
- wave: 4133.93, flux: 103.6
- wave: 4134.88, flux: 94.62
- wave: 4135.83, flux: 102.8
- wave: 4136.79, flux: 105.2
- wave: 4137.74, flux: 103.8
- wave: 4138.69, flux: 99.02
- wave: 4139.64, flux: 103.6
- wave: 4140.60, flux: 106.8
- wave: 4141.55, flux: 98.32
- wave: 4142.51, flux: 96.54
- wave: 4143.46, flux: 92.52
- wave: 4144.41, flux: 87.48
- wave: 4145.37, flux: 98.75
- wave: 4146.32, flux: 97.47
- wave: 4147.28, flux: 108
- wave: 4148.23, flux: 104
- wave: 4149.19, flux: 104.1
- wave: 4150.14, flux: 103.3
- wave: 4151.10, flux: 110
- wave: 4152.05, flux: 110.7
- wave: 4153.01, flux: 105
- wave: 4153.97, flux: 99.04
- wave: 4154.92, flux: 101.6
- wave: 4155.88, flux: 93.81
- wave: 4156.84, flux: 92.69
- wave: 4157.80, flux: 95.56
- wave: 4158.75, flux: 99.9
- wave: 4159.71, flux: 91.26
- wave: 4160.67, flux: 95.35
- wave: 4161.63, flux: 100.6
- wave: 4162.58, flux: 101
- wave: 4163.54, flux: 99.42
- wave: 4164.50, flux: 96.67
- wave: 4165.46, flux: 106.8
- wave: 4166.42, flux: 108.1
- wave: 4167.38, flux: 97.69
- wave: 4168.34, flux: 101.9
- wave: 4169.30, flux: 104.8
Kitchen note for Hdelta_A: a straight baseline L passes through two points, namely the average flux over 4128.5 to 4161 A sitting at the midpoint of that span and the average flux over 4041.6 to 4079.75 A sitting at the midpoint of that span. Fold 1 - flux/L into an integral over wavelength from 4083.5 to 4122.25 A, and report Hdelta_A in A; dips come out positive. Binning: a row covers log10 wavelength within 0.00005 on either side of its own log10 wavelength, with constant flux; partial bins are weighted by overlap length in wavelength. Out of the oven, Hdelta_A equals 6.7 A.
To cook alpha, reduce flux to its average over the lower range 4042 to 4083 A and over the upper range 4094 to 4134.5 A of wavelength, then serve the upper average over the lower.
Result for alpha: 0.8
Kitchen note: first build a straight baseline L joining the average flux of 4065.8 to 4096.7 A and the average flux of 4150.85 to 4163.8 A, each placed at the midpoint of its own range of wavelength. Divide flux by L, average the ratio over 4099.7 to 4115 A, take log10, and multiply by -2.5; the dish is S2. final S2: 0.22 mag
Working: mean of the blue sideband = 94.4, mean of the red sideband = 99.6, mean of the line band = 78.4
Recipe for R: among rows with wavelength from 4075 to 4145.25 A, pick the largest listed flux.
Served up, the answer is 108.7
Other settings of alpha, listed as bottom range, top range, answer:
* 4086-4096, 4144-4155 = 1.18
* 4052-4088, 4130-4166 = 1.00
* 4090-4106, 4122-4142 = 1.31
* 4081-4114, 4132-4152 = 1.24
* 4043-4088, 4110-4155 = 0.97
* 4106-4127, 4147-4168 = 1.12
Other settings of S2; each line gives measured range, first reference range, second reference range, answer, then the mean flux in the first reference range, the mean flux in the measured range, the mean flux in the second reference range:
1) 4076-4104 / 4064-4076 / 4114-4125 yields 0.165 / 103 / 85.4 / 94.1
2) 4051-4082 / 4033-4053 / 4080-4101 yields -0.081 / 104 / 101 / 84.4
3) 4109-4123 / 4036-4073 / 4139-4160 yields 0.130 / 103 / 89.8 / 100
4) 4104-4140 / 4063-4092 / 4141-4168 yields 0.079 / 97.5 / 91.9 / 99.9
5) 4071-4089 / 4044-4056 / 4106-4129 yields 0.025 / 104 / 95.8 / 90.4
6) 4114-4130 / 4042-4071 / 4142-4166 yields 0.065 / 103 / 95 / 99.7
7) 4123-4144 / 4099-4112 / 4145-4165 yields -0.110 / 75.3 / 98.9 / 100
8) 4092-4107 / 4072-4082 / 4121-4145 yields 0.307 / 98.4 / 74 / 97.9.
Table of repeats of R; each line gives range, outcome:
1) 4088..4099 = 97.73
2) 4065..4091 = 118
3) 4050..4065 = 118.3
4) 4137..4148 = 108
